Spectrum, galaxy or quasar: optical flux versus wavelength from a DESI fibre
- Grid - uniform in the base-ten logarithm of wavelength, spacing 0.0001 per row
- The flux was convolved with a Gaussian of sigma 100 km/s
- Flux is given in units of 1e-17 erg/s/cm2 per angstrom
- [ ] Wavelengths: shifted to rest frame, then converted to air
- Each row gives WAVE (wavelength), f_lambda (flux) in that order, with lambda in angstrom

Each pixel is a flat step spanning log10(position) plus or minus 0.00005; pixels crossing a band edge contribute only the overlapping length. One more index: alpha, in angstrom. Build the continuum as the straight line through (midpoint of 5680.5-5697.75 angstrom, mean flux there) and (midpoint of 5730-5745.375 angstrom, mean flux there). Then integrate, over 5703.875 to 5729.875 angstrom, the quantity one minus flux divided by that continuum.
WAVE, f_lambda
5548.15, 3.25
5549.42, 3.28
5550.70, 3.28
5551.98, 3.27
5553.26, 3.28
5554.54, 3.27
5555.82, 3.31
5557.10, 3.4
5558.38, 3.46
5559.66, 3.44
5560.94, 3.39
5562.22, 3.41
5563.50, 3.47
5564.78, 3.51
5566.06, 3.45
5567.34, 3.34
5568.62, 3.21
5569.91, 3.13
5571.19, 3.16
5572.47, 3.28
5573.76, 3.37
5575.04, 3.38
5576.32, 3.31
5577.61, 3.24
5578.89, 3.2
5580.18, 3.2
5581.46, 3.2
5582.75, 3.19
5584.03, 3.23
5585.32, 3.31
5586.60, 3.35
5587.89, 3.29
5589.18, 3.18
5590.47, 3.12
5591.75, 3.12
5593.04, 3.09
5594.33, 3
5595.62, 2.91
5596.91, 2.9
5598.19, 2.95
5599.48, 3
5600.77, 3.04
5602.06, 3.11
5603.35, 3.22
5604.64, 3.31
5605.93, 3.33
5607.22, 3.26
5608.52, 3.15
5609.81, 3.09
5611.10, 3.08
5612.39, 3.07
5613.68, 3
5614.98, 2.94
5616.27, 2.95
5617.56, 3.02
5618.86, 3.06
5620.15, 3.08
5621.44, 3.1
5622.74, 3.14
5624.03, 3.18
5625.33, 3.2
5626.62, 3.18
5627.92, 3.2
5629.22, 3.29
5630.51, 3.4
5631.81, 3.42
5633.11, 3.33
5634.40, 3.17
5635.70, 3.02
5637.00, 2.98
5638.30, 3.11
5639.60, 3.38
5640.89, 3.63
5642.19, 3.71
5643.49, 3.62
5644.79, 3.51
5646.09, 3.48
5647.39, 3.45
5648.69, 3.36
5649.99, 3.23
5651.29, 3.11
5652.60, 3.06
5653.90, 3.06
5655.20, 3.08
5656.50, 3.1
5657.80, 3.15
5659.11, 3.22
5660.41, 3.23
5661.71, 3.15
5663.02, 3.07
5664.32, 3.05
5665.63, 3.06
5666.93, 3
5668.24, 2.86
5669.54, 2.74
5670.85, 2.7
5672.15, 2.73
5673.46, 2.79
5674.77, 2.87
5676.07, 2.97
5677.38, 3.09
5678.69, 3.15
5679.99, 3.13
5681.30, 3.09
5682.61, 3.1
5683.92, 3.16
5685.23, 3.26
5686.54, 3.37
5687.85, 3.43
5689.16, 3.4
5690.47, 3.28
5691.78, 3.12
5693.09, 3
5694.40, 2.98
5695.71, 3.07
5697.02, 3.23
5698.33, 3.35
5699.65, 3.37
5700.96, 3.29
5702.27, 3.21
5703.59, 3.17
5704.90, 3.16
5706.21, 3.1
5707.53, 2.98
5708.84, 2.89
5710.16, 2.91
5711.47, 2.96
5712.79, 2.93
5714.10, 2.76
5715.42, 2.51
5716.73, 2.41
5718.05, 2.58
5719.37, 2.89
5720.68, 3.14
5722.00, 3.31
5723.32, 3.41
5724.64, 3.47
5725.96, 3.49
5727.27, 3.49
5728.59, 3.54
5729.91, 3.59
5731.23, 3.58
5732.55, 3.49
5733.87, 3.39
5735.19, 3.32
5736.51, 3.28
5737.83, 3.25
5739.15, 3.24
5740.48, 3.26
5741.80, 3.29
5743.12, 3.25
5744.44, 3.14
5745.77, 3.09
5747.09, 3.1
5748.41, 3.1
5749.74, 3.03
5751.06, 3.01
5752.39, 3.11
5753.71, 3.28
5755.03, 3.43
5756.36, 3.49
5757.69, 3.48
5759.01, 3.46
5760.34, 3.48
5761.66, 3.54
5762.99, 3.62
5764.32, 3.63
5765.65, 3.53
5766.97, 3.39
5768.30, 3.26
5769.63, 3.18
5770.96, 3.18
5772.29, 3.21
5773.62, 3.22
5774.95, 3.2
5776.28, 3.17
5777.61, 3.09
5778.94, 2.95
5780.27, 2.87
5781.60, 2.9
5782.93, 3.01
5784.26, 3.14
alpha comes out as 1.62 angstrom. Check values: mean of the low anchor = 3.19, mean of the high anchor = 3.32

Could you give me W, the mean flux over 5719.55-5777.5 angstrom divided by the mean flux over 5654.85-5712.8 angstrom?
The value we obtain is 1.08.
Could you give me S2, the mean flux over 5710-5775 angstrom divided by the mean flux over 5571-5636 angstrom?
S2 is 1.02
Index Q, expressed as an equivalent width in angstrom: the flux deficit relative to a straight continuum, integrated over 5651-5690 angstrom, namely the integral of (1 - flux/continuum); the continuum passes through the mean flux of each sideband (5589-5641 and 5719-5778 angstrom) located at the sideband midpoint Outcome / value 1.7 angstrom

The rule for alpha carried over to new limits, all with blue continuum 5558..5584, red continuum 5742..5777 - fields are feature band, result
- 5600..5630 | 1.6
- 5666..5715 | 3.4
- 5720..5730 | -0.4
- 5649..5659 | 0.5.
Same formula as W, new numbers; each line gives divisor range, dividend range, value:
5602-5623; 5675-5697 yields 1.02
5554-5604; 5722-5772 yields 1.03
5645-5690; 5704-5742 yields 1.01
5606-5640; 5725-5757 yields 1.05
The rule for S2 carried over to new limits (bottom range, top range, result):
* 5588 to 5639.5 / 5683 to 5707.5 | 1.03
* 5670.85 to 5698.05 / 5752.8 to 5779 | 1.08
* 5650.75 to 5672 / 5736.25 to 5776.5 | 1.08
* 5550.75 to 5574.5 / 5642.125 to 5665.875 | 0.97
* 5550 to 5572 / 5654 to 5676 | 0.90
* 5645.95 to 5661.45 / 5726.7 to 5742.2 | 1.06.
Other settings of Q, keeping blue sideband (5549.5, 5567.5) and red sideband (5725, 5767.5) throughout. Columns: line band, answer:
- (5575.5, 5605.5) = 1.9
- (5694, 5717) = 2.3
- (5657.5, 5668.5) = 0.9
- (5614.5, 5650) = 1.2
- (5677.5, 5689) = 0.5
